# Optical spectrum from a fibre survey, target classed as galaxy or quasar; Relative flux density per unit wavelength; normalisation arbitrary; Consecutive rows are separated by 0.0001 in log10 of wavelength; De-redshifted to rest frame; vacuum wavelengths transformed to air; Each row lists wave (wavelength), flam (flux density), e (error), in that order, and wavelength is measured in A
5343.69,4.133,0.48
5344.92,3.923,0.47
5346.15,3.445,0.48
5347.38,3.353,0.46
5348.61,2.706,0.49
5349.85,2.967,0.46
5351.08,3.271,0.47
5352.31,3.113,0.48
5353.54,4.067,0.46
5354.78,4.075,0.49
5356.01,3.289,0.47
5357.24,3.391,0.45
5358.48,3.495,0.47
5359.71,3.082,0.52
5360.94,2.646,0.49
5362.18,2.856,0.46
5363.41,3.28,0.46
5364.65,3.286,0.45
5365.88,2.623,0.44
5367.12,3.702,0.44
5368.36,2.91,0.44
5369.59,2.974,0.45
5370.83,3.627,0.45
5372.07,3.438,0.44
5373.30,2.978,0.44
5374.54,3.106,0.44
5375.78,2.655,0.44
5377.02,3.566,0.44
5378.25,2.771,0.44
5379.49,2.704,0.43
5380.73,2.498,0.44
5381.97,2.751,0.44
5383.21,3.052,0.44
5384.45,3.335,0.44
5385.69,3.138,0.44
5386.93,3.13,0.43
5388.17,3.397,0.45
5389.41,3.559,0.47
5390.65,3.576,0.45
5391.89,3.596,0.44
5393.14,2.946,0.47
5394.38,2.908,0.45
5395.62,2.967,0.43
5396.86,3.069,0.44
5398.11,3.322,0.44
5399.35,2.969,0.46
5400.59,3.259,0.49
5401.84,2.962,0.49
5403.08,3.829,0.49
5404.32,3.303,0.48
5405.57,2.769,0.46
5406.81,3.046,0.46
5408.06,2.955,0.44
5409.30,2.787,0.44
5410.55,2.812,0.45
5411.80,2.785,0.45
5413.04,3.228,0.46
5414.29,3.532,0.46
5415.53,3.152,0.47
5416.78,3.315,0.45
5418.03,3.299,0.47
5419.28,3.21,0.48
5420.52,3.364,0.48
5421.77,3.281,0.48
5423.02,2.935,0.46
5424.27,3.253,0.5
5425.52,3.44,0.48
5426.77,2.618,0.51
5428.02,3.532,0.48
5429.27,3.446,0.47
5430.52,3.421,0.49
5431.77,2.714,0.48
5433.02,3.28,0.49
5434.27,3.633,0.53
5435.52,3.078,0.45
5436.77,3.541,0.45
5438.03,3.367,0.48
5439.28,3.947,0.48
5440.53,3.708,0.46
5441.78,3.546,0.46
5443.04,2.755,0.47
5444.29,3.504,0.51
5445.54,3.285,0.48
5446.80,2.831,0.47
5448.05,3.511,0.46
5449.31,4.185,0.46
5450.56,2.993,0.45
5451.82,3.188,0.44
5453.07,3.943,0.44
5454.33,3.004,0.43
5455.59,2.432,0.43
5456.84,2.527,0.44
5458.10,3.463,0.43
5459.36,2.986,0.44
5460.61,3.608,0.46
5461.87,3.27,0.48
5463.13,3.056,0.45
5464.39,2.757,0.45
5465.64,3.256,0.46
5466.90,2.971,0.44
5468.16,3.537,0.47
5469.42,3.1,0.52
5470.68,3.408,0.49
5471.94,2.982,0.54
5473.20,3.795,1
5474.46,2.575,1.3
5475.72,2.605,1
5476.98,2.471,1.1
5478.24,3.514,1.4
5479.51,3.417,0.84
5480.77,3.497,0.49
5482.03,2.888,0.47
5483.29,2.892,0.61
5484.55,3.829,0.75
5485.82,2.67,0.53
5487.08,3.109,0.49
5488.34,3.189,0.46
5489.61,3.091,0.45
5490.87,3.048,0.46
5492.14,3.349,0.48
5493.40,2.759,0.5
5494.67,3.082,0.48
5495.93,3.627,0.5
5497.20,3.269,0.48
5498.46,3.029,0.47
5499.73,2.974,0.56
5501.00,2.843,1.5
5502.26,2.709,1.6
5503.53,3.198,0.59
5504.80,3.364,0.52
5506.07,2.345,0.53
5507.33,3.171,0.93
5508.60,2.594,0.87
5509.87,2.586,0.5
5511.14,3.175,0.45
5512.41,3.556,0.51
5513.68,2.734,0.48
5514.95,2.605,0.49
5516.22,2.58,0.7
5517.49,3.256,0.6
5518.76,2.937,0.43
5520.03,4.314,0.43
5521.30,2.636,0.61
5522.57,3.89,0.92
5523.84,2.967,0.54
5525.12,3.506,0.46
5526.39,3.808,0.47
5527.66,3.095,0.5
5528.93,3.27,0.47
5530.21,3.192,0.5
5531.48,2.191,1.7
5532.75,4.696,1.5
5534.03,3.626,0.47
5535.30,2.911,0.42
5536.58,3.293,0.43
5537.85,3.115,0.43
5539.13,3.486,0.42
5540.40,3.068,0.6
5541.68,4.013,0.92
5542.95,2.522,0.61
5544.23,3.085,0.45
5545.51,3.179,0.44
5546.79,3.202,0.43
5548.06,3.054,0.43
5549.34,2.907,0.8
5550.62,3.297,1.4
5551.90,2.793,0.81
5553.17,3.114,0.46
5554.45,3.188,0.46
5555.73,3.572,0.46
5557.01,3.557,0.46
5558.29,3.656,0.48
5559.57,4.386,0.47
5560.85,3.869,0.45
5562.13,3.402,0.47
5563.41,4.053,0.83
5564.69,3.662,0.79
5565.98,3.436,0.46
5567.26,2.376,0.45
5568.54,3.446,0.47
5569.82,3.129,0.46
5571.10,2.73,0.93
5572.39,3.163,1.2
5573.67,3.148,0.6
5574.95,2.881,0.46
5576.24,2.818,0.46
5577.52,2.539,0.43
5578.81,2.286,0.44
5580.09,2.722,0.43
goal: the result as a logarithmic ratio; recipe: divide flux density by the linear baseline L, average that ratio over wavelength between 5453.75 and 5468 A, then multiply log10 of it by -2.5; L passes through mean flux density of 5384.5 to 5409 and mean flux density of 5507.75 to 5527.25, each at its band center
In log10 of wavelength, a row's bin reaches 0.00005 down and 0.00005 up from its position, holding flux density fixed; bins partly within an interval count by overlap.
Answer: 0.04 mag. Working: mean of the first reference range 3.19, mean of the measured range 3.05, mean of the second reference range 3.14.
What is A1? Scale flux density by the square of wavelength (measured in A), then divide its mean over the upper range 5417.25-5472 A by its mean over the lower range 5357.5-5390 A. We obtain 1.08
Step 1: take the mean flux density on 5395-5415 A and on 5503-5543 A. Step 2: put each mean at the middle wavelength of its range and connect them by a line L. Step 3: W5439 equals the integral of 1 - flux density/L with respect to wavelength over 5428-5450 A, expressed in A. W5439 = -1.9 A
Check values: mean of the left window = 3.1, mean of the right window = 3.19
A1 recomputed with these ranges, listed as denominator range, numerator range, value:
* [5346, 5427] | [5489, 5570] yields 1.07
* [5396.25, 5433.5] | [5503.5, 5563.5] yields 1.07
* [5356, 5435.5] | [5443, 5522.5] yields 1.02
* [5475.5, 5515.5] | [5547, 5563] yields 1.14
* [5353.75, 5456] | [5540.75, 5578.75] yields 1.07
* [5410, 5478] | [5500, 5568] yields 1.04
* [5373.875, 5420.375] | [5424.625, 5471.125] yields 1.07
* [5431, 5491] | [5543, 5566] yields 1.09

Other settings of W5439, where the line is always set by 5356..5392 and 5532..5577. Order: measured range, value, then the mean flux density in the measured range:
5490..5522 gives 2.2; 3.03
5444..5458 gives 0.0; 3.22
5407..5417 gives 0.4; 3.06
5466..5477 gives 0.5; 3.09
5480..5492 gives 0.4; 3.15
